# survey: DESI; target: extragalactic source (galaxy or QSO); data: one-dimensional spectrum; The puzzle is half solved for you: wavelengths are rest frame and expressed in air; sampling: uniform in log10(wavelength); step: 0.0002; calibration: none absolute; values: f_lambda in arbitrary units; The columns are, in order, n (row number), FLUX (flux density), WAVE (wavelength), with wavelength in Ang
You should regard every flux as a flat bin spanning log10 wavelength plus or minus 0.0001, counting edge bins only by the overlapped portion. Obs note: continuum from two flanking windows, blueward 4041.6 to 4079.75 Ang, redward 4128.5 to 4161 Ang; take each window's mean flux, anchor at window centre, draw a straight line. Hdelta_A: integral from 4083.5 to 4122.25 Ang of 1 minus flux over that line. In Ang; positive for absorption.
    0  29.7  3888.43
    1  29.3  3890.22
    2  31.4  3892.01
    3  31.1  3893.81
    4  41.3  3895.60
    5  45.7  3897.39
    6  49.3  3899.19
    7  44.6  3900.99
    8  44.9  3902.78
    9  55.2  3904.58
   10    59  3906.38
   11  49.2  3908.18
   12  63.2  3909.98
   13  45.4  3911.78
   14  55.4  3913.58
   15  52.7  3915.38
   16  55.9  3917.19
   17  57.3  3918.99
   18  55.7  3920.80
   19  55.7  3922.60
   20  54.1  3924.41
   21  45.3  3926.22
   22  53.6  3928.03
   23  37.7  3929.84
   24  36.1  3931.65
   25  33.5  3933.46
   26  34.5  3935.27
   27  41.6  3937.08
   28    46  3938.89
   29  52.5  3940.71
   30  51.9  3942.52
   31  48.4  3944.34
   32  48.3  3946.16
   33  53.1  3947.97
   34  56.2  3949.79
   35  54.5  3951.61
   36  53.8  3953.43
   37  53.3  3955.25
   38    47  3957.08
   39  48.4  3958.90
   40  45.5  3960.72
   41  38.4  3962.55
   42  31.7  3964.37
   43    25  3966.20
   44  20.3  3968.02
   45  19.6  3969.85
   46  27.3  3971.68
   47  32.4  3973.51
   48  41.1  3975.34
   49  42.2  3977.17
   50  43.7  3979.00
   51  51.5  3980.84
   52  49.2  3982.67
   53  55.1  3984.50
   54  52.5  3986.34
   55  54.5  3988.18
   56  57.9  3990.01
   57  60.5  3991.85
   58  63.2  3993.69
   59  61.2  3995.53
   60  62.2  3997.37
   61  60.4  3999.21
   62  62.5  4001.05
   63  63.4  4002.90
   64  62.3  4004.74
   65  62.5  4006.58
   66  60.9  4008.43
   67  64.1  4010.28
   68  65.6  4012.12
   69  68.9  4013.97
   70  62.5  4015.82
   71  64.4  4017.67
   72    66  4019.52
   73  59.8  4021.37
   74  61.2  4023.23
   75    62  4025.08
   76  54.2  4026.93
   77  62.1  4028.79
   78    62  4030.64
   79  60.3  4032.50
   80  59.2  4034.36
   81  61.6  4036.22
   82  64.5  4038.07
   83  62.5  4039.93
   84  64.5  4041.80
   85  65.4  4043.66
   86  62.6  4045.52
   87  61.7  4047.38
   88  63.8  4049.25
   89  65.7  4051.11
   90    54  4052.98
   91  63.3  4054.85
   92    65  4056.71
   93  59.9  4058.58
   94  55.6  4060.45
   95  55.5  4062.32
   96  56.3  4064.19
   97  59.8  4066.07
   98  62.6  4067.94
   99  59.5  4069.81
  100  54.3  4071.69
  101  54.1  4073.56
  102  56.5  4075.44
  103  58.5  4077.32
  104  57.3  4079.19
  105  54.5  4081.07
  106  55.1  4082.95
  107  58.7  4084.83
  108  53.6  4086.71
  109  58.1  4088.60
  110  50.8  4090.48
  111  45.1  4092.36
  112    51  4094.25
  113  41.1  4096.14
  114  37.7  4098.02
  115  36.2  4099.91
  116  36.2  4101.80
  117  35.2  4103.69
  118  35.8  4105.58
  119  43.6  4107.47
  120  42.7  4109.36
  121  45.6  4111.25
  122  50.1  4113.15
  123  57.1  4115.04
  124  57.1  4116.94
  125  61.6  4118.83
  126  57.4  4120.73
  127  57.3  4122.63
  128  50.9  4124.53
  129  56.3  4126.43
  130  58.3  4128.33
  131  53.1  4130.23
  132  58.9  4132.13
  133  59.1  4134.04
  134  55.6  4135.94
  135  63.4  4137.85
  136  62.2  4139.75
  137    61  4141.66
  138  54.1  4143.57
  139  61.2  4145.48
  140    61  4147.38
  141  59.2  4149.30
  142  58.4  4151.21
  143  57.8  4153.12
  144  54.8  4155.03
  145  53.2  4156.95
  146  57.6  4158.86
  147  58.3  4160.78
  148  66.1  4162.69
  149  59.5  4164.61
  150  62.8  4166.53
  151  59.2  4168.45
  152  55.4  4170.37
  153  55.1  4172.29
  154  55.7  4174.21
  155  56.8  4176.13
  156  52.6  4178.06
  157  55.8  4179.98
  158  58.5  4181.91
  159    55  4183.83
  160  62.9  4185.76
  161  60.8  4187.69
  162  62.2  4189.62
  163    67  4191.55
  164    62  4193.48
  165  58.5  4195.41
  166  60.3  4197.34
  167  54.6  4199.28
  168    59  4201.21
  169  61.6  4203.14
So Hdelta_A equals 7.2 Ang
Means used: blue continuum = 59.7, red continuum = 58.2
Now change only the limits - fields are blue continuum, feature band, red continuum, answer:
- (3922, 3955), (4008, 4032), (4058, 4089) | -4.20 Ang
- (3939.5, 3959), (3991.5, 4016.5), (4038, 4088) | -3.44 Ang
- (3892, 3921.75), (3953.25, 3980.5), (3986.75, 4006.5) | 9.15 Ang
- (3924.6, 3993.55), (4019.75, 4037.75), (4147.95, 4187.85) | -4.22 Ang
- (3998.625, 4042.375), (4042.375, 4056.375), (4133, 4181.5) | -0.23 Ang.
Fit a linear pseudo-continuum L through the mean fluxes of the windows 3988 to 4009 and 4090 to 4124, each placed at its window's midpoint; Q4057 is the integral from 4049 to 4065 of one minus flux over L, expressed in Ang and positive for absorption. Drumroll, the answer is -1.89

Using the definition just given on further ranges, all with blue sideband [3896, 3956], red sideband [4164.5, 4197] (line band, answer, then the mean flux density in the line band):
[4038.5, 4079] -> -4.2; 60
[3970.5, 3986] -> 2.7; 42.8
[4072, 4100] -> 1.9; 51.7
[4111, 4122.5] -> 0.2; 55.5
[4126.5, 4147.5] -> -0.5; 58.7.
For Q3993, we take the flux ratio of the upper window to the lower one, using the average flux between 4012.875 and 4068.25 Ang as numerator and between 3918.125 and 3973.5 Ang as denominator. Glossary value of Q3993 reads 1.4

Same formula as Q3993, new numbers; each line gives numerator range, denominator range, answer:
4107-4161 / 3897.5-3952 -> 1.13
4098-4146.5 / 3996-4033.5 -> 0.84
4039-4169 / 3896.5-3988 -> 1.20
